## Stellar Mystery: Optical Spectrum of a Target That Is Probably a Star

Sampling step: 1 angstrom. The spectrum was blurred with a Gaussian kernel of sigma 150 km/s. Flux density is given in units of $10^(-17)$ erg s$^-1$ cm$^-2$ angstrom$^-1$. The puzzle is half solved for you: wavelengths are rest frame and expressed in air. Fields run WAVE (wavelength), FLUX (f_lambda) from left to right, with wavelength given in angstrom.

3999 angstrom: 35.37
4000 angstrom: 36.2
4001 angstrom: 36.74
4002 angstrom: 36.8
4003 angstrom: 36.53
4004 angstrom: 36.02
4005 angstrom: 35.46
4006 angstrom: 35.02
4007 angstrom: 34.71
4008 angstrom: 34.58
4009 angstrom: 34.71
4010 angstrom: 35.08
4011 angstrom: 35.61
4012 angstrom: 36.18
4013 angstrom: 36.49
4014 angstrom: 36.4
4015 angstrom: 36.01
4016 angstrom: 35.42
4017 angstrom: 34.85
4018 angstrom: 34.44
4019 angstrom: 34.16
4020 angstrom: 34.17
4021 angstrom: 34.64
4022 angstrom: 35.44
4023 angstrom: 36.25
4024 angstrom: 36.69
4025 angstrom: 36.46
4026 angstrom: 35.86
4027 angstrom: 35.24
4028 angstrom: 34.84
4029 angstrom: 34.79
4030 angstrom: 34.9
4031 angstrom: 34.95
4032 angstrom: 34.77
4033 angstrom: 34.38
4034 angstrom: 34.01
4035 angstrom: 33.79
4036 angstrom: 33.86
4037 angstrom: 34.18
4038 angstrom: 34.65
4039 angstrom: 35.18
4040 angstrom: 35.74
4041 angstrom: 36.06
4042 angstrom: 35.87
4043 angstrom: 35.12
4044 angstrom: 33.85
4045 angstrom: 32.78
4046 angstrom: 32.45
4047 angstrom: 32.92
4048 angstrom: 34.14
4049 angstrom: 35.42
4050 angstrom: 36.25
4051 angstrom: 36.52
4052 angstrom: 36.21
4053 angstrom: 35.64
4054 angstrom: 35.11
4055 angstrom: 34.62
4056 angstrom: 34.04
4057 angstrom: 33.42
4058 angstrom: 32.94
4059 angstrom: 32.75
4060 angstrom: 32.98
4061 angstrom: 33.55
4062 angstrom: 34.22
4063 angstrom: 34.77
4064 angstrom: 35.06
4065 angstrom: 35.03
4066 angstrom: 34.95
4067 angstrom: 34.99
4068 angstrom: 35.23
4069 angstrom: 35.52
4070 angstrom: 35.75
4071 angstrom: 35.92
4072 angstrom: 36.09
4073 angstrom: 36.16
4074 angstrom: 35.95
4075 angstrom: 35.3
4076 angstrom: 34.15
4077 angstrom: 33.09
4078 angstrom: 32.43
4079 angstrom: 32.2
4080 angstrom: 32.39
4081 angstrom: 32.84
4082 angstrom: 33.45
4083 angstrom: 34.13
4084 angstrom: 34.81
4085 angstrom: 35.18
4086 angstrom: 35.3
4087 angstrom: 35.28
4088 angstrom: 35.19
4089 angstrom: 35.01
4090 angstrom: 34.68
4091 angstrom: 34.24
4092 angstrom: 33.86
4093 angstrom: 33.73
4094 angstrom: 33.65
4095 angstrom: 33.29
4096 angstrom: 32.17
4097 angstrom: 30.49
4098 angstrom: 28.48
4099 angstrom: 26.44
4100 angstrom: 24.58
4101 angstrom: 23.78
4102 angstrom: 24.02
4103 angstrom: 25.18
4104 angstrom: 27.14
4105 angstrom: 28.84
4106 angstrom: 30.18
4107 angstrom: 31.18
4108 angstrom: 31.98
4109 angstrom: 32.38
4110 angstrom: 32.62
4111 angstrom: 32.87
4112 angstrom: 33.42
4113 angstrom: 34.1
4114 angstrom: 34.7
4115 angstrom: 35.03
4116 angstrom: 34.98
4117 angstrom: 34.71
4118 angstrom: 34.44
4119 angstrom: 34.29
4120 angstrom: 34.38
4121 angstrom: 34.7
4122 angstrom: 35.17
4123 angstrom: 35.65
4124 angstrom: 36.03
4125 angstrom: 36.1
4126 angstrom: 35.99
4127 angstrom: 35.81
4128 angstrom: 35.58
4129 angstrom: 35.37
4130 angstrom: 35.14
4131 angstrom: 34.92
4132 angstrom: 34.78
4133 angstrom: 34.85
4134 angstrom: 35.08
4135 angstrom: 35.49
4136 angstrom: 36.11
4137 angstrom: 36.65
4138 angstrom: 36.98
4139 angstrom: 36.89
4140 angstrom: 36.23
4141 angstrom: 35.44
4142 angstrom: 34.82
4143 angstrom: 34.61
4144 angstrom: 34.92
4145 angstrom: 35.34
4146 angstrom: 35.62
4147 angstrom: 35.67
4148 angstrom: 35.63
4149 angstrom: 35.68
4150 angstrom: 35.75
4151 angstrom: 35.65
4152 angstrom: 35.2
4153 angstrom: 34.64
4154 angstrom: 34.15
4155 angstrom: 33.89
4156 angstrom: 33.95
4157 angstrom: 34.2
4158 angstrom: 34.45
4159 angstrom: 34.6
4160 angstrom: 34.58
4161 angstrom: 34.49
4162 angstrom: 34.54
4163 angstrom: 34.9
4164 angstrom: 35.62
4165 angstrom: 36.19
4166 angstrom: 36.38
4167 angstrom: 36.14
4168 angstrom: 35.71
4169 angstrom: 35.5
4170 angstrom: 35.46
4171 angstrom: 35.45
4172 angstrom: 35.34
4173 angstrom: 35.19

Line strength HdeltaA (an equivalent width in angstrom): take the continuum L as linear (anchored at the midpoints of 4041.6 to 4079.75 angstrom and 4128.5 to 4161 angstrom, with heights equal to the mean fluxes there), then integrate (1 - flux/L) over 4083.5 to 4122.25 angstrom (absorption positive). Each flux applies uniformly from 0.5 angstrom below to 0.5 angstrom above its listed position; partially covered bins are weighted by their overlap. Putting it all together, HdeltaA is 3.0 angstrom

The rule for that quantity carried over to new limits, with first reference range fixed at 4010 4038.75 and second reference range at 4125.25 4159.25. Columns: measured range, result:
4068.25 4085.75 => 0.37 angstrom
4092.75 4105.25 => 2.39 angstrom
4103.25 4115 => 1.16 angstrom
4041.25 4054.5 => 0.13 angstrom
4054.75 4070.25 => 0.37 angstrom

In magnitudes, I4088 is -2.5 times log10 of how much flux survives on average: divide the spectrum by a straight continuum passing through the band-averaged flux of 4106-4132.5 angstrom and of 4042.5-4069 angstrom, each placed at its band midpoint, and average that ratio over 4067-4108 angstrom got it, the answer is 0.06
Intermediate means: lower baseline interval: 34.4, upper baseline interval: 34.4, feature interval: 32.5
